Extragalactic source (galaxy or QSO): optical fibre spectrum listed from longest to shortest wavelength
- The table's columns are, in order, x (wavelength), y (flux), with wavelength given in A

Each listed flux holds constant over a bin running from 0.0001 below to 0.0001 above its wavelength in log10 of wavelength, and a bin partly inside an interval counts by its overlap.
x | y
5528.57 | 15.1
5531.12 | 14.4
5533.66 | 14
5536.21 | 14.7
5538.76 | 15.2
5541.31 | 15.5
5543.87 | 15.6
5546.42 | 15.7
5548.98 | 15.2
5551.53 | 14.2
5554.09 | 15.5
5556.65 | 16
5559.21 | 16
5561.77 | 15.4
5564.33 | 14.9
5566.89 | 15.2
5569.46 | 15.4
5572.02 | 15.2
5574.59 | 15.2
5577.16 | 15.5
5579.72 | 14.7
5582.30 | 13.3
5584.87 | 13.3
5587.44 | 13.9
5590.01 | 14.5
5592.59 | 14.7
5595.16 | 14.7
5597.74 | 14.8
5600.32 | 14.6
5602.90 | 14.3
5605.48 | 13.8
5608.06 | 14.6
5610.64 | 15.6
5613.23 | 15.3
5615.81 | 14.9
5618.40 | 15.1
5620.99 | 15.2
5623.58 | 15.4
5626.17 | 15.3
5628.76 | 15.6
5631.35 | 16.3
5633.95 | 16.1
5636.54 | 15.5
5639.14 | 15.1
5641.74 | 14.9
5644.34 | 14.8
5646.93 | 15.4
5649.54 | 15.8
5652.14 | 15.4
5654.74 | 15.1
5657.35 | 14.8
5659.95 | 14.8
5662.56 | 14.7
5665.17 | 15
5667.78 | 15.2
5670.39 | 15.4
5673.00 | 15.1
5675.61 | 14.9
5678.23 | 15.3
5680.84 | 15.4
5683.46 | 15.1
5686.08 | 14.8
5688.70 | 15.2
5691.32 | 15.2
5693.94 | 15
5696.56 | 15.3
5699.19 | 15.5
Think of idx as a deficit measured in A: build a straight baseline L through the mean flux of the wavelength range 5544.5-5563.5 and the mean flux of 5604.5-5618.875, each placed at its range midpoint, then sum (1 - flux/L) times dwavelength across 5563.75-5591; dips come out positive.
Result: 1.0 A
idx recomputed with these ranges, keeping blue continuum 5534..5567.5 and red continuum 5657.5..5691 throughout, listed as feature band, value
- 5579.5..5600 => 1.32 A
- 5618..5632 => -0.29 A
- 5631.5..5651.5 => -0.40 A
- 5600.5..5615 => 0.44 A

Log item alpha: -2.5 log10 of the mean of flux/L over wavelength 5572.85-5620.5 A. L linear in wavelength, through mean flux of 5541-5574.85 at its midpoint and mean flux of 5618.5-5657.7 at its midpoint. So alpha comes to 0.05 mag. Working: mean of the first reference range 15.4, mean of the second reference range 15.4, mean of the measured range 14.6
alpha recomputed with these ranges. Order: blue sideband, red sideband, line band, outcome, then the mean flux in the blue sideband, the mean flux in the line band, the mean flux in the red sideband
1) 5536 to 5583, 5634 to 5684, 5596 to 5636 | 0.004 mag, 15.2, 15.1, 15.2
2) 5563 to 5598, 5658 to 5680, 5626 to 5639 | -0.060 mag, 14.7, 15.7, 15.1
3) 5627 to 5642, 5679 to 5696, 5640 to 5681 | 0.019 mag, 15.6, 15.1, 15.1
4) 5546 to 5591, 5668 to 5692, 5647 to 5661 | -0.007 mag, 14.9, 15.2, 15.2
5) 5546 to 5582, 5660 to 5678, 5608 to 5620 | -0.001 mag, 15.2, 15.2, 15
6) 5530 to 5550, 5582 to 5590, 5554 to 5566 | -0.080 mag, 15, 15.6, 13.7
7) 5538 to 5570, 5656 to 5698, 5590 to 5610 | 0.053 mag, 15.4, 14.5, 15.1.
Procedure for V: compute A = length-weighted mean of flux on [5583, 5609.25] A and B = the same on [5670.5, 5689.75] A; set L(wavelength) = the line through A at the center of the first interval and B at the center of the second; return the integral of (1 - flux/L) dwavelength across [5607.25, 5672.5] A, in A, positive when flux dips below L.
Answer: -2.3 A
